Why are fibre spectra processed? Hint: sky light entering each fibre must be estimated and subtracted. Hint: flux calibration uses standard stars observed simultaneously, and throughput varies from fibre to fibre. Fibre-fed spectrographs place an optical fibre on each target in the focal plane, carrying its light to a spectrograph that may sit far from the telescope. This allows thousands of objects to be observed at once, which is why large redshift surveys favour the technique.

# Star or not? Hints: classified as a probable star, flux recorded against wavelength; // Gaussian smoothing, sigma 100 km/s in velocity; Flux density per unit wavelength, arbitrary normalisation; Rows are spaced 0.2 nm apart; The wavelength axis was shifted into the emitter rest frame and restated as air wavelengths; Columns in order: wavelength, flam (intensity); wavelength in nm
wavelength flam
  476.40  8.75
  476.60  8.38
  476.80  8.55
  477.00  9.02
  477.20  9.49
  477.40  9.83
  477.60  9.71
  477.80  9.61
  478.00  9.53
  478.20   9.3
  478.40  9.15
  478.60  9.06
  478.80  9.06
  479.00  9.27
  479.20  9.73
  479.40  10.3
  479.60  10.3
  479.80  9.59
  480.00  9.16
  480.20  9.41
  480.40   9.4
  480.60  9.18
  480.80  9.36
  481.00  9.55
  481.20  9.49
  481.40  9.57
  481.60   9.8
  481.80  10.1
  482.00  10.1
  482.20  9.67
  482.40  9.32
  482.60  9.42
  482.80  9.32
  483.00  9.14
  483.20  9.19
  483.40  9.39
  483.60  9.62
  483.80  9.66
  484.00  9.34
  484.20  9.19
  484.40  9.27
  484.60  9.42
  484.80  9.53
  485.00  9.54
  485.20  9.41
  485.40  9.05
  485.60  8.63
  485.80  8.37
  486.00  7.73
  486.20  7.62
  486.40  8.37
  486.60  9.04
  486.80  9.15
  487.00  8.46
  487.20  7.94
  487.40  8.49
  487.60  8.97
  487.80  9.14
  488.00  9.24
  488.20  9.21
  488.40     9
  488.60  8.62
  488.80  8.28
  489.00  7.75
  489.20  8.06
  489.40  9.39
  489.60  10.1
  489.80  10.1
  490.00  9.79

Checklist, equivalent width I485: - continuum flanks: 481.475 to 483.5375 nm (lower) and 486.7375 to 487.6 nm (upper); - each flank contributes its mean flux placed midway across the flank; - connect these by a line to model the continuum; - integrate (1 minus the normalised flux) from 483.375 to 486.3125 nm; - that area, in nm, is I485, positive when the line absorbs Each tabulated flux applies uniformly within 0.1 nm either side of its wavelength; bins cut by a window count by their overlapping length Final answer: 0.00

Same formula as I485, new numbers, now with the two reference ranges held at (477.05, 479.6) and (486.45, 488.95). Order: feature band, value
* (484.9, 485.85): -0.008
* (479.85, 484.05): -0.117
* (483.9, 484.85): -0.032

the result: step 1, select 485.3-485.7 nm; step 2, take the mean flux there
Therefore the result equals 8.84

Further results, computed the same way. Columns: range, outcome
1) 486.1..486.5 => 7.99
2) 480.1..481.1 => 9.38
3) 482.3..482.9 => 9.35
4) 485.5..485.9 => 8.5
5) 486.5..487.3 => 8.65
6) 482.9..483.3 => 9.17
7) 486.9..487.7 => 8.46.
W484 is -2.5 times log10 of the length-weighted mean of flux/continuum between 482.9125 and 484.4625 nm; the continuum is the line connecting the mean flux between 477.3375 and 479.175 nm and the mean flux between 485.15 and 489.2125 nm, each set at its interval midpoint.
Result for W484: -0.05 mag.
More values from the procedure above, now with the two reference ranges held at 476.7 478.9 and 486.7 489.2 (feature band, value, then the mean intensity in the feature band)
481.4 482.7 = -0.080 mag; 9.72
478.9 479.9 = -0.073 mag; 9.84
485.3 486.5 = 0.063 mag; 8.29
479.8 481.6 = -0.036 mag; 9.42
